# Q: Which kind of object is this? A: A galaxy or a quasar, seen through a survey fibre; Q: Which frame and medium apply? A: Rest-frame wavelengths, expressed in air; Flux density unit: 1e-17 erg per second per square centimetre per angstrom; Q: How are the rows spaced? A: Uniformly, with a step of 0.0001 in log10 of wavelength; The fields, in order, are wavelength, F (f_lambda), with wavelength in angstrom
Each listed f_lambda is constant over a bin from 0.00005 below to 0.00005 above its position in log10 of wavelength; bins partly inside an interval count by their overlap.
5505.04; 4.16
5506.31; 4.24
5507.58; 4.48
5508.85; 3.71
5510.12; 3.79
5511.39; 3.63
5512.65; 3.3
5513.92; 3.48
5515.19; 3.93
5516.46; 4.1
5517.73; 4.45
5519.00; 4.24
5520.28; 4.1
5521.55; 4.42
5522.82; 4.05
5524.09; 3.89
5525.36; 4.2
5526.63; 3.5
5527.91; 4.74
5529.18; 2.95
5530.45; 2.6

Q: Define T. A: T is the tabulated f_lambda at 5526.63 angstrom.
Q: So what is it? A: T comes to 3.5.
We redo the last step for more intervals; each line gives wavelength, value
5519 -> 4.24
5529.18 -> 2.95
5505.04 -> 4.16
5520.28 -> 4.1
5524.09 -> 3.89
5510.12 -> 3.79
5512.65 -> 3.3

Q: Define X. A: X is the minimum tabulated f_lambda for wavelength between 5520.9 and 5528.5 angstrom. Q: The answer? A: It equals 3.5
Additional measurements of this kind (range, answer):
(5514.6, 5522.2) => 3.93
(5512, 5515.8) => 3.3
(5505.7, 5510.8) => 3.71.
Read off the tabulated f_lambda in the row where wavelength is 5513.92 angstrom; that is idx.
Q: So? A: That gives 3.48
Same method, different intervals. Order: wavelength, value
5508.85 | 3.71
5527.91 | 4.74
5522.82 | 4.05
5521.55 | 4.42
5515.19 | 3.93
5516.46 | 4.1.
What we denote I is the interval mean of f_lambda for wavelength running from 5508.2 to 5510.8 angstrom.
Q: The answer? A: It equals 3.75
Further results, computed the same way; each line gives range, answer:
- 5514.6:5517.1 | 4.02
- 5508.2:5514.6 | 3.59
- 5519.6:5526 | 4.13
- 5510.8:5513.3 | 3.47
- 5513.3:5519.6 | 4.04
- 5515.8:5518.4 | 4.27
